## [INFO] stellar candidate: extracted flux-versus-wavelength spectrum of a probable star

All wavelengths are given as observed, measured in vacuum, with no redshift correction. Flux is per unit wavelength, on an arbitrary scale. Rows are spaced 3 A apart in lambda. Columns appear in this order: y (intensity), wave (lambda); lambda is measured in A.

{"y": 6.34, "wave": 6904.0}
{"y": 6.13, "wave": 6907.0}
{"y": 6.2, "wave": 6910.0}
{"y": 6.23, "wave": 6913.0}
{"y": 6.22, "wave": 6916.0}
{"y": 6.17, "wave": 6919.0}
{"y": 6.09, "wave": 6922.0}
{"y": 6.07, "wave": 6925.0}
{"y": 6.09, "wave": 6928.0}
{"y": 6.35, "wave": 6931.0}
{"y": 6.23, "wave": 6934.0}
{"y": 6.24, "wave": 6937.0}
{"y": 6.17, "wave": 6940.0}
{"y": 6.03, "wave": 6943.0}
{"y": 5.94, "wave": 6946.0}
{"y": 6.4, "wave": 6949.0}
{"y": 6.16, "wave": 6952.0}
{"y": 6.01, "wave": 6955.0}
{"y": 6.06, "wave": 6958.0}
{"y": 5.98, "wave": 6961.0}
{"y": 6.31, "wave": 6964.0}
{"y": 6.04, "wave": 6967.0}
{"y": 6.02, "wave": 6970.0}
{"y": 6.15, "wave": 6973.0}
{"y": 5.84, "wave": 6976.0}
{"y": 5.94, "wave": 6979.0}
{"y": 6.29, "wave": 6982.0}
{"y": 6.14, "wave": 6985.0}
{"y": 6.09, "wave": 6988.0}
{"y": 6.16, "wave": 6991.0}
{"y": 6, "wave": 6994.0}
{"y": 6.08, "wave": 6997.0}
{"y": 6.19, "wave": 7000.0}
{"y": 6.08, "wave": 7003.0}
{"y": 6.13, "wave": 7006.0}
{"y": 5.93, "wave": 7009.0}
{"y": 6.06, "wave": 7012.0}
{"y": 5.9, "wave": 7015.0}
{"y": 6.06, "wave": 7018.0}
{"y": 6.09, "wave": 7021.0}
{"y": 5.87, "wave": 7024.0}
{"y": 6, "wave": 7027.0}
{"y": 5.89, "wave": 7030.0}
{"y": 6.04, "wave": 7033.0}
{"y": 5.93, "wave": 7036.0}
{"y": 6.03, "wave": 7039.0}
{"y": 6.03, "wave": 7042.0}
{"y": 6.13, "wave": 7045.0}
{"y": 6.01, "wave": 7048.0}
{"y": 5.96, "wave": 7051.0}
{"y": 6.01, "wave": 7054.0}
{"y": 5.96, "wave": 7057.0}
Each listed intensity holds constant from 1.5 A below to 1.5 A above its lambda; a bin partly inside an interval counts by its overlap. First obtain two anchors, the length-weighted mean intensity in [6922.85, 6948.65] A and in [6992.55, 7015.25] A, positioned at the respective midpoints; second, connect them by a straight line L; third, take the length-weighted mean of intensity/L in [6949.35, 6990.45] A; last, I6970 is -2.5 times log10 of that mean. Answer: 0.00 mag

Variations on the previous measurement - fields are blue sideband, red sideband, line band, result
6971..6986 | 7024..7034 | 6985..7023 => -0.01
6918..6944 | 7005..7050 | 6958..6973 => 0.00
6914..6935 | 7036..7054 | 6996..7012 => 0.00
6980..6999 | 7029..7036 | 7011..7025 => 0.00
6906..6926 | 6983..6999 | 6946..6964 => 0.00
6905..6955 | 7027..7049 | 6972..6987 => 0.00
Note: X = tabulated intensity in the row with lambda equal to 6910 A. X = 6.2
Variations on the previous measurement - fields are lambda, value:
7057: 5.96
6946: 5.94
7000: 6.19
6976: 5.84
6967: 6.04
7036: 5.93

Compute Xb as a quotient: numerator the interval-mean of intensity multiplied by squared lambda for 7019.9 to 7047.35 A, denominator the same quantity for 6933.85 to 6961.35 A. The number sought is 1.00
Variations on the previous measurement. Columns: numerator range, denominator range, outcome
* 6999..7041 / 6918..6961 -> 1.00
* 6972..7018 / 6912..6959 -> 1.00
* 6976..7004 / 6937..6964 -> 1.01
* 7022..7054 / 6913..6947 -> 1.00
